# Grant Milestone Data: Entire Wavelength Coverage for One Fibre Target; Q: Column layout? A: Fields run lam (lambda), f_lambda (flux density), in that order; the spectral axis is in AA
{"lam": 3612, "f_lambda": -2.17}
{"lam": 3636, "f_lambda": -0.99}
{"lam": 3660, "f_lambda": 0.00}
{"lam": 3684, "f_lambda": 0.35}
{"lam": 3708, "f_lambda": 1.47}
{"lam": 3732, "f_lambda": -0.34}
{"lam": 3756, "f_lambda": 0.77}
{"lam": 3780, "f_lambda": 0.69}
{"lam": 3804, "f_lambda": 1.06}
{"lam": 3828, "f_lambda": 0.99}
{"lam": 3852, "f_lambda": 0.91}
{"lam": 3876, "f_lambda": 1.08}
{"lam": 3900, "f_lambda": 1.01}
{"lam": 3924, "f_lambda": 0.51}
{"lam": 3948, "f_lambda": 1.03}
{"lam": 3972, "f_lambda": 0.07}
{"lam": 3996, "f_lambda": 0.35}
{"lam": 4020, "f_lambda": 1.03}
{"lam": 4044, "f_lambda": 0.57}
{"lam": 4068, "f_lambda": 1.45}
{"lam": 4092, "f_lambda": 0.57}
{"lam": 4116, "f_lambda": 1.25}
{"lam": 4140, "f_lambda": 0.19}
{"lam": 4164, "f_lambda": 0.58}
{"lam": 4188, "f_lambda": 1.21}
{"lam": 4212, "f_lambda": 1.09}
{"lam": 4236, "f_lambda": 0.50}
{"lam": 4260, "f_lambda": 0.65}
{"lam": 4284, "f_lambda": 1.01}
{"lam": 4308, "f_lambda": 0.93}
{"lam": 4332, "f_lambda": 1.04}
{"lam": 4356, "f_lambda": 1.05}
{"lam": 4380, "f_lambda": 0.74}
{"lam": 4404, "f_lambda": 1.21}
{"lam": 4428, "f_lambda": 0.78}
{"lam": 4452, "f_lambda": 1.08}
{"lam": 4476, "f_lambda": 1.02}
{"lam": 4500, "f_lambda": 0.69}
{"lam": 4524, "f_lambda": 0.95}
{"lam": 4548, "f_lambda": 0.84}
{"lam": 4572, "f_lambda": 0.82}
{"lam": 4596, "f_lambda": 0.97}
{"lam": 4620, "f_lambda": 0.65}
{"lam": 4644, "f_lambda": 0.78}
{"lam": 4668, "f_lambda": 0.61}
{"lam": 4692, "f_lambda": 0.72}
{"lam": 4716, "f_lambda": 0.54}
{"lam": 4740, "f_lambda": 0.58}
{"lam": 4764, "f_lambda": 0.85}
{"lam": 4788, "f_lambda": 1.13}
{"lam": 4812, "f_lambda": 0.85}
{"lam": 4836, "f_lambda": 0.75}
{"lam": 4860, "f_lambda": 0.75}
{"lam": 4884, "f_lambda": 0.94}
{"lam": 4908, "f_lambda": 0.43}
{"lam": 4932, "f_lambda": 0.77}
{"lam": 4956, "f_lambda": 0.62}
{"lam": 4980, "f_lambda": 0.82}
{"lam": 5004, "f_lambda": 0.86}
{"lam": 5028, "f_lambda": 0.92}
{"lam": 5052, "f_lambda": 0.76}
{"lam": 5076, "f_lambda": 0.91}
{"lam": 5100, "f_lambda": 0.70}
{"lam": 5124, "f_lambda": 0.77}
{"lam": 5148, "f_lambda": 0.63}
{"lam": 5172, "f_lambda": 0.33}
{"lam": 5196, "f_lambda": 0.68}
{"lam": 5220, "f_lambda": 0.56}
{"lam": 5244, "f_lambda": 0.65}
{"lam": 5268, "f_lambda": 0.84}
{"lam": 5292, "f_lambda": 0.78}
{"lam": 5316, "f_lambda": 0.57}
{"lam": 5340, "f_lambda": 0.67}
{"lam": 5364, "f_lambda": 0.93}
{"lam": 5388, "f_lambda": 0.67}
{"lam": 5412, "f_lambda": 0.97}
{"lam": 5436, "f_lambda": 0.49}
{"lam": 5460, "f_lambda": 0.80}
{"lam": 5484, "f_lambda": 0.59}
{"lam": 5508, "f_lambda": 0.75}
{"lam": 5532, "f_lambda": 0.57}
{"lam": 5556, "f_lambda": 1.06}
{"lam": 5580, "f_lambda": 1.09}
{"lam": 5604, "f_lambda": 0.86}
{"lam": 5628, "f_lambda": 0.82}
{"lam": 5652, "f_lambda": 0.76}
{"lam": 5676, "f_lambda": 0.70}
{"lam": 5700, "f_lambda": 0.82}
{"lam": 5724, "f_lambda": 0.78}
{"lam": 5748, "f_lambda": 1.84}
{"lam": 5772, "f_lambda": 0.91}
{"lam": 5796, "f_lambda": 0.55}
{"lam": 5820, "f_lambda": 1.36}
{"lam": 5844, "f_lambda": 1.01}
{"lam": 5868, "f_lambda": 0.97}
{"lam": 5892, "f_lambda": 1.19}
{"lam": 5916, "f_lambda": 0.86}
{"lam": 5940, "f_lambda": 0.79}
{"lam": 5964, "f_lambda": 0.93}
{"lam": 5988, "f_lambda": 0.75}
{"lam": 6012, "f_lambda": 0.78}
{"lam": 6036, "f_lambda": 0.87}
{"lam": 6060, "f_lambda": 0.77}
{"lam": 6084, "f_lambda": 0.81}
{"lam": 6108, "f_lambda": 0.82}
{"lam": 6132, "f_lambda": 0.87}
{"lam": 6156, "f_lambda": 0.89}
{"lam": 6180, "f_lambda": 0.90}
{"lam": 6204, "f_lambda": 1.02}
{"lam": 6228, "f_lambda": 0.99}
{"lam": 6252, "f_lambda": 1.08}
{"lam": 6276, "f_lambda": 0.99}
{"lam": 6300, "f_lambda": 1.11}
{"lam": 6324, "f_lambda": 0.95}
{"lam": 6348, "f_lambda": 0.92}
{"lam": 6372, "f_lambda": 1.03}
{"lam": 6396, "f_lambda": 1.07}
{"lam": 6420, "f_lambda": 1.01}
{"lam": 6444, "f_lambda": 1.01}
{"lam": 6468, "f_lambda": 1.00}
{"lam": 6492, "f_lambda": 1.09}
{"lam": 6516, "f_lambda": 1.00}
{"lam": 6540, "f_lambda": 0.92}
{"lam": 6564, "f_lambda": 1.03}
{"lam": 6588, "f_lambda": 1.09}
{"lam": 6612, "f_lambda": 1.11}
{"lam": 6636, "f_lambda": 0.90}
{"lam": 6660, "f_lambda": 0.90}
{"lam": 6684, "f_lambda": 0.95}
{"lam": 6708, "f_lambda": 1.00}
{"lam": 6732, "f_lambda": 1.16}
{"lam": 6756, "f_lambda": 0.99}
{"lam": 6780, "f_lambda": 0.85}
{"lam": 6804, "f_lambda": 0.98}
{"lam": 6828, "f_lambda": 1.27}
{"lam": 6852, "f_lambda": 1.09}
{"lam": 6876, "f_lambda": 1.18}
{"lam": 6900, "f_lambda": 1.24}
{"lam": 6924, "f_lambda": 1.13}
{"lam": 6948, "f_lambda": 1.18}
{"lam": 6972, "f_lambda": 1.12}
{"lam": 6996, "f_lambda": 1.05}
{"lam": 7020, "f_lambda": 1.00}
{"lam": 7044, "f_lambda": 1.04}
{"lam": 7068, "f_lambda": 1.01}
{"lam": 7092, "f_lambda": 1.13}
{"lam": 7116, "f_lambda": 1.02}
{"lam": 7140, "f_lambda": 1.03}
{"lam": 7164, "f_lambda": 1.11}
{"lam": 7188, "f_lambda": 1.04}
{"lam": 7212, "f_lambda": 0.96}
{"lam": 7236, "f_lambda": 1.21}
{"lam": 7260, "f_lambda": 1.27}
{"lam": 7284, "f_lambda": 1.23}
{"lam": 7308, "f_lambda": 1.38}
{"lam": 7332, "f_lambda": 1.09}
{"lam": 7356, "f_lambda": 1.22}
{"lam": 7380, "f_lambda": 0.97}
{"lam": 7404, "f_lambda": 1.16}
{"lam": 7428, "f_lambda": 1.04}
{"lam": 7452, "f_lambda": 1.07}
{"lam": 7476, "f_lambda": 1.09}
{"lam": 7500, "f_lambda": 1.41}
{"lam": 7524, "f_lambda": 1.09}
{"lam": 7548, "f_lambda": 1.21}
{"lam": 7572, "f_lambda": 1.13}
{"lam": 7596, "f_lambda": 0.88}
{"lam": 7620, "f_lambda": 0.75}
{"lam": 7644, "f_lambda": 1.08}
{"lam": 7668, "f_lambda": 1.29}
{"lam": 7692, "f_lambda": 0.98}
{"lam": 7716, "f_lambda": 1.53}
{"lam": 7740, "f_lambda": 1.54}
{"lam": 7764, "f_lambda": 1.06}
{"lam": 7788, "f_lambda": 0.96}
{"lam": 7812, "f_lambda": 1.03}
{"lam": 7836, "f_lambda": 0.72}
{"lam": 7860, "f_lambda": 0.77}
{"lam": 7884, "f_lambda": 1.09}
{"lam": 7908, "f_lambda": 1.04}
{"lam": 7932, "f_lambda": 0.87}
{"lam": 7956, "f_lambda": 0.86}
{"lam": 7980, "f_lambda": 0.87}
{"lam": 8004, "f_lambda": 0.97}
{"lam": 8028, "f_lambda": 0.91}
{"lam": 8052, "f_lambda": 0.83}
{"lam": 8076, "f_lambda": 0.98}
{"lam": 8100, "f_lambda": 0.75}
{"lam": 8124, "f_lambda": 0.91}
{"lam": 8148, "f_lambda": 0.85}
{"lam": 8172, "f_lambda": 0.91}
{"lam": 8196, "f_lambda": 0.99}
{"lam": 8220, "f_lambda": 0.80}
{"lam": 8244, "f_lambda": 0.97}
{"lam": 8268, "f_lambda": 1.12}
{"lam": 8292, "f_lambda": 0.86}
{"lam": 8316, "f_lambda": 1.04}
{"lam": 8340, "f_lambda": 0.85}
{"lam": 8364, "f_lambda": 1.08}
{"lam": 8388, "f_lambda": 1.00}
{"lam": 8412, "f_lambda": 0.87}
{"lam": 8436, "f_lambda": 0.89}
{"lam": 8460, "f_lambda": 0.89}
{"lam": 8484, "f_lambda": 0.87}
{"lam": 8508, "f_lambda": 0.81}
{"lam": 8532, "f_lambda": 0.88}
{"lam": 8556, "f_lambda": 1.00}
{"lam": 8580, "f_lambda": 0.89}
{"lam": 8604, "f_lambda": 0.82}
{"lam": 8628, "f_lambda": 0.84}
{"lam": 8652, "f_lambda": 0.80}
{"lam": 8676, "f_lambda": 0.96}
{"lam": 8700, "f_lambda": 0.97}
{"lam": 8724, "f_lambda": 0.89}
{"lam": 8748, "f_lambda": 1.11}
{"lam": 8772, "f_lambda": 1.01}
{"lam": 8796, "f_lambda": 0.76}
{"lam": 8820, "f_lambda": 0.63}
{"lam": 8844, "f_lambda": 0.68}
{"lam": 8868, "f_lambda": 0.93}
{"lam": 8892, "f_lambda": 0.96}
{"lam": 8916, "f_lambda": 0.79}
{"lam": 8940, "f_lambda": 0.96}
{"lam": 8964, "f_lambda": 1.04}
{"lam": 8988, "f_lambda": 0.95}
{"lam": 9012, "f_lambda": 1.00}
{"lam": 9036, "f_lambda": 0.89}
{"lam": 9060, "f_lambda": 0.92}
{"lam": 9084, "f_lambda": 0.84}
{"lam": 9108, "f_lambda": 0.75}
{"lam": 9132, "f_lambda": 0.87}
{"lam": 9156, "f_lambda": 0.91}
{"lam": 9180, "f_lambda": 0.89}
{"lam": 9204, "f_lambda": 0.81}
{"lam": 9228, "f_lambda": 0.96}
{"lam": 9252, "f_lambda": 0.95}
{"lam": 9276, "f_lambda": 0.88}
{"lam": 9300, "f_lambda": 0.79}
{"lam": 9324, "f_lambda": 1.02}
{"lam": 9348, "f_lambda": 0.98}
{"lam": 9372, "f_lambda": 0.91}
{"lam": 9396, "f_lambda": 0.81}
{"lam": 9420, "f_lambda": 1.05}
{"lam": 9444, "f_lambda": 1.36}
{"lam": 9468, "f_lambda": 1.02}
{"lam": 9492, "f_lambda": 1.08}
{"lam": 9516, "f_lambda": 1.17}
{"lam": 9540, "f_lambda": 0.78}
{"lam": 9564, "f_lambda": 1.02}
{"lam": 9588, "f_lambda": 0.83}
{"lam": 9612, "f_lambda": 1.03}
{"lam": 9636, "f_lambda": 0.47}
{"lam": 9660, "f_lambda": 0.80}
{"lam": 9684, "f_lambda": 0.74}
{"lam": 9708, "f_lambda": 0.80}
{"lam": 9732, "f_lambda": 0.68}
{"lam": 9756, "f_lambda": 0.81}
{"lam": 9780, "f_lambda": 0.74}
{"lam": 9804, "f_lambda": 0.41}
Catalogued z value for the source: 0.54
